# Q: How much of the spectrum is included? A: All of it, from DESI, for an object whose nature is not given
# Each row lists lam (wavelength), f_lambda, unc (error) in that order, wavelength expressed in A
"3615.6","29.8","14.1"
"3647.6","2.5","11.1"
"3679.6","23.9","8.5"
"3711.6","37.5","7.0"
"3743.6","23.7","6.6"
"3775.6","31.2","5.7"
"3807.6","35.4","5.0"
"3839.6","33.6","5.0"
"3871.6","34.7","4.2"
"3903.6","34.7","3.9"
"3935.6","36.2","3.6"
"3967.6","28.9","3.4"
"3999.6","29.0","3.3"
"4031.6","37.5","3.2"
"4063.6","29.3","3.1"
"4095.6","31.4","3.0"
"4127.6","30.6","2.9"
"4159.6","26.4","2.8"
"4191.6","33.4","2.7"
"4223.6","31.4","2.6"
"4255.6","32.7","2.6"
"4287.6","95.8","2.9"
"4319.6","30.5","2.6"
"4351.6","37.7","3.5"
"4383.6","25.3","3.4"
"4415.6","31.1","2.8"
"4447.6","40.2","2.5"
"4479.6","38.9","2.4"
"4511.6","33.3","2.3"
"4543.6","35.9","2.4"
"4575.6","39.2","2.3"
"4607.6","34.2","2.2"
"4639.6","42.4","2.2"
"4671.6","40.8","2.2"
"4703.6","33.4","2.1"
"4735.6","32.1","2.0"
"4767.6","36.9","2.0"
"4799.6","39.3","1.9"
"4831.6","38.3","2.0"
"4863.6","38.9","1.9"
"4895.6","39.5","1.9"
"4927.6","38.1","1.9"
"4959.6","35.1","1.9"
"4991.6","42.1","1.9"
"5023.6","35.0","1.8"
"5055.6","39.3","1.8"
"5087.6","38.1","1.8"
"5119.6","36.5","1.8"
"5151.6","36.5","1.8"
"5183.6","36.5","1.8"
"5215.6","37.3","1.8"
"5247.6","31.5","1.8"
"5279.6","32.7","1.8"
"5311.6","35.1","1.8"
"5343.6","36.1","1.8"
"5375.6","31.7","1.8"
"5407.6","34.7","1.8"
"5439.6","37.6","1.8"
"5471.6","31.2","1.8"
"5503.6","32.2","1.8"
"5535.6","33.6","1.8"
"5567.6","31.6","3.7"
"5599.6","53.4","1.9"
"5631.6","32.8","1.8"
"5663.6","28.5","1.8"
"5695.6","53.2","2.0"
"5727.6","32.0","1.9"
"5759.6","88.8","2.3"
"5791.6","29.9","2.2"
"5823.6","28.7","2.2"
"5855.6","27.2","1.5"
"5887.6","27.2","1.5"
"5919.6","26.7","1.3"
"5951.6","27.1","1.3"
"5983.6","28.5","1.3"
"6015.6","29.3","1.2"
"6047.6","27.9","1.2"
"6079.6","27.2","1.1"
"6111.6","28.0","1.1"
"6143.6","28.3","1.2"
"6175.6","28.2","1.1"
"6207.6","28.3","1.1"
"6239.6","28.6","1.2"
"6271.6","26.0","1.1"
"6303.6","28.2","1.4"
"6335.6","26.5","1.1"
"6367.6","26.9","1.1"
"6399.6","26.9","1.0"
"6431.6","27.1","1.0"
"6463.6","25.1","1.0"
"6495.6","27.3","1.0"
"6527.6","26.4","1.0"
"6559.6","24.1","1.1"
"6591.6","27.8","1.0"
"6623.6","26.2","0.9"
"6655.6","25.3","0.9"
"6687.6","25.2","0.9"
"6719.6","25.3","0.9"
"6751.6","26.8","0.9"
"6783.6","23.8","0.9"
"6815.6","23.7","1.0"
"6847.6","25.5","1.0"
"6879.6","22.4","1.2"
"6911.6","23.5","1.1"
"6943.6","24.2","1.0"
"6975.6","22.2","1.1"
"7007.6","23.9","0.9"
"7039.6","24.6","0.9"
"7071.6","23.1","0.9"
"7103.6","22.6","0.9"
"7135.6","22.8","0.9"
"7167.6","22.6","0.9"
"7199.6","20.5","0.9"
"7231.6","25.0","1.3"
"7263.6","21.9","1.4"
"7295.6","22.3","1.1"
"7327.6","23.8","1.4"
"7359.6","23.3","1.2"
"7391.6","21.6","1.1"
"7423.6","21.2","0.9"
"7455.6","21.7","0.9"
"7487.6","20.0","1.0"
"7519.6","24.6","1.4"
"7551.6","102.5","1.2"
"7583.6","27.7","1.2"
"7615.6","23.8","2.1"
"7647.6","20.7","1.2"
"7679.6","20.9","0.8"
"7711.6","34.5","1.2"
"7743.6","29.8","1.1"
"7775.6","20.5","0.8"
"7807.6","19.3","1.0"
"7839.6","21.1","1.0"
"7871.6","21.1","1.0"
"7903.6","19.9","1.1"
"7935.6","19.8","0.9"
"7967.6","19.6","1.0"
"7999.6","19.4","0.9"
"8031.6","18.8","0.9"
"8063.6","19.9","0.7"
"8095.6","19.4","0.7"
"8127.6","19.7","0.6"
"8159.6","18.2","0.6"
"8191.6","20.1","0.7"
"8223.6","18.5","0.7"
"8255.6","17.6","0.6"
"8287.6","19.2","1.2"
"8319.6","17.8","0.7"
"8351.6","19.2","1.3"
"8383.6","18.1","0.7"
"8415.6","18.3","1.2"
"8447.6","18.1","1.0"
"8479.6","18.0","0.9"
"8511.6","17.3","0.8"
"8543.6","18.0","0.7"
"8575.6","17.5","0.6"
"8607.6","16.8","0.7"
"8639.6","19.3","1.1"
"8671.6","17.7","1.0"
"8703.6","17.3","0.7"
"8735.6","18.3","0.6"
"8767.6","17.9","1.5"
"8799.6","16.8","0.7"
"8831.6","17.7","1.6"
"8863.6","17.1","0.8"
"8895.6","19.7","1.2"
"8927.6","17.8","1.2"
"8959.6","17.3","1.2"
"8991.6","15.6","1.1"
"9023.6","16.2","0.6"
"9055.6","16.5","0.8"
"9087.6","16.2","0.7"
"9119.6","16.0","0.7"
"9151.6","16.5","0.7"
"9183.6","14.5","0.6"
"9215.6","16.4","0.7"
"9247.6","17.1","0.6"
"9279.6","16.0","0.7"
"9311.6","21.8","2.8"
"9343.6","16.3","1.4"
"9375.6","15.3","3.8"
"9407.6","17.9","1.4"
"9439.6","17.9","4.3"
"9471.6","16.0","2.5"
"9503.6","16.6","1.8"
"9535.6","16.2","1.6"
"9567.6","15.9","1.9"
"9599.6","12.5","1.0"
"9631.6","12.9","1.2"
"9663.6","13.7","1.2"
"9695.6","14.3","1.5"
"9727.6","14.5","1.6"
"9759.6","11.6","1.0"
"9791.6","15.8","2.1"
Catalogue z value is 0.149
